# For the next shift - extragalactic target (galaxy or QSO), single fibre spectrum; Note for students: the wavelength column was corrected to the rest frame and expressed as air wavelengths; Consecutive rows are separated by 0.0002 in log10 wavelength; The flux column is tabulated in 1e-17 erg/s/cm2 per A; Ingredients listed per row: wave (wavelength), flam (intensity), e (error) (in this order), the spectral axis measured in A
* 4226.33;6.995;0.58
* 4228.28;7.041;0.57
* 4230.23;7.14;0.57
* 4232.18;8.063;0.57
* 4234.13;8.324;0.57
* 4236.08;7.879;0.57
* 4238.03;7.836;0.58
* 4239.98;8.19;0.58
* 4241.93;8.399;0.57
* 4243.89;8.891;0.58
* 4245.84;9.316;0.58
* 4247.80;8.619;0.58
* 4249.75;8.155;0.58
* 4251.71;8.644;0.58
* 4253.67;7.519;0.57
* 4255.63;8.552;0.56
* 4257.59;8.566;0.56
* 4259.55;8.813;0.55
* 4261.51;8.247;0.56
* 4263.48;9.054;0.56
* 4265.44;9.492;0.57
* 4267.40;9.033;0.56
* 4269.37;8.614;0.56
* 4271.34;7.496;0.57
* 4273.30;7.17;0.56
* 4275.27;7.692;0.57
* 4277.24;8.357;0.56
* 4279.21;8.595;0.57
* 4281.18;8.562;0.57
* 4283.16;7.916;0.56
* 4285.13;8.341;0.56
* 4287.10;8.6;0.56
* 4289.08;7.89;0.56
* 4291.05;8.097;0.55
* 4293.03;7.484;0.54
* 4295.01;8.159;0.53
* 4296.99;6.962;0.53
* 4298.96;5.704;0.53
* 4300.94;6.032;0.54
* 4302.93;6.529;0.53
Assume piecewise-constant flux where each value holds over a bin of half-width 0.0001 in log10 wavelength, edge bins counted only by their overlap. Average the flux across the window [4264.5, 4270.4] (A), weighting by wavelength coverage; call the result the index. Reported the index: 9.03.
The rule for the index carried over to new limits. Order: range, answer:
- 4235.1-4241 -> 7.98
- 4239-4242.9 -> 8.3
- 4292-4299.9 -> 7.09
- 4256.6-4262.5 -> 8.54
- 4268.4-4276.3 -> 7.75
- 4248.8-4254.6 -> 8.11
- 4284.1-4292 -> 8.24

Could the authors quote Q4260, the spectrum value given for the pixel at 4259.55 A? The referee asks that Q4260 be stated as 8.813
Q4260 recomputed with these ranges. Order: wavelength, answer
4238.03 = 7.836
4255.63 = 8.552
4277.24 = 8.357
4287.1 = 8.6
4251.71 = 8.644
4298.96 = 5.704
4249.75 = 8.155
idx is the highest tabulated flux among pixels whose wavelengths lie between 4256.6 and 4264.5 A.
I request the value 9.054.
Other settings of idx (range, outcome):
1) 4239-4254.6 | 9.316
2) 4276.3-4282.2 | 8.595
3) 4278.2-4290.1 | 8.6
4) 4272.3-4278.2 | 8.357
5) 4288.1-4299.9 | 8.159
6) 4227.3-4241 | 8.324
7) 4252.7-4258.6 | 8.566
